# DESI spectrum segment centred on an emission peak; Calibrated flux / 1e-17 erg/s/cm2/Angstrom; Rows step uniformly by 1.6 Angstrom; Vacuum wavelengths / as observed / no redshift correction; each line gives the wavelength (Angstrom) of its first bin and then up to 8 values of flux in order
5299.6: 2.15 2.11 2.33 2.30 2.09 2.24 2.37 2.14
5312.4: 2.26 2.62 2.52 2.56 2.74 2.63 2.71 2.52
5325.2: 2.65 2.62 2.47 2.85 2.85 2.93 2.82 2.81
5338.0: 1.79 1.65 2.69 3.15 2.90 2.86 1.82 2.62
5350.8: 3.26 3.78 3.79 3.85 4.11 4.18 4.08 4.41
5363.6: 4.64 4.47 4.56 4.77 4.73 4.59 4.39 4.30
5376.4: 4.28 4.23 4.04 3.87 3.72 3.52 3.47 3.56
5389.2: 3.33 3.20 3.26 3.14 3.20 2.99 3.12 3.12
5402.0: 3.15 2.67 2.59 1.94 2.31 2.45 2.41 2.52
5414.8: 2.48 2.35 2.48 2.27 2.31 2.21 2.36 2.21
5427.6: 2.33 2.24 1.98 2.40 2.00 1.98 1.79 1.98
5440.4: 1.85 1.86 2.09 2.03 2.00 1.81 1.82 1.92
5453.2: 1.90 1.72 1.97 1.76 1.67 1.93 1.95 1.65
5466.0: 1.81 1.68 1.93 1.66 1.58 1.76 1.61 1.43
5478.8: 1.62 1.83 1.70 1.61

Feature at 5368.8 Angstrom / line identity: C IV 1549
